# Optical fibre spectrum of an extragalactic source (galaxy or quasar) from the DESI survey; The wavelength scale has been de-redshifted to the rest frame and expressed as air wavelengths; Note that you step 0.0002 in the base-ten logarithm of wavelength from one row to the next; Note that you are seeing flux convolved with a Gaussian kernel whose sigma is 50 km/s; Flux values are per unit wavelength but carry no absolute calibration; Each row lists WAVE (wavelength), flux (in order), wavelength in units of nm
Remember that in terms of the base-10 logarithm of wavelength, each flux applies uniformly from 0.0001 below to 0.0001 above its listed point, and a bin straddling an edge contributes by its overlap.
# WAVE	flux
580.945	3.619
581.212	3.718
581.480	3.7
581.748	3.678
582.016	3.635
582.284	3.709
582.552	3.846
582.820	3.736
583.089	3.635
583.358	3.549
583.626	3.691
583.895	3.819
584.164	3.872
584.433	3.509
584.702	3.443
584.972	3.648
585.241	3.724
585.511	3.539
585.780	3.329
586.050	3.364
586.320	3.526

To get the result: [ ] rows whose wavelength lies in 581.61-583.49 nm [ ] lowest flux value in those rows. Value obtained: 3.549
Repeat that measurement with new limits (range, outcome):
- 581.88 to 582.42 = 3.635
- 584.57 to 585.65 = 3.443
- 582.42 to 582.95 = 3.736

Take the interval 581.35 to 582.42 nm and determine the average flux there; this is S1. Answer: 3.68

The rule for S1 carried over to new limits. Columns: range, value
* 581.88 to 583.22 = 3.71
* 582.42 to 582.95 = 3.79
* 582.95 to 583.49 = 3.59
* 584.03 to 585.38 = 3.64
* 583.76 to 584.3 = 3.84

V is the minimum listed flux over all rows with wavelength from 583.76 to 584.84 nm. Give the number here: 3.443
